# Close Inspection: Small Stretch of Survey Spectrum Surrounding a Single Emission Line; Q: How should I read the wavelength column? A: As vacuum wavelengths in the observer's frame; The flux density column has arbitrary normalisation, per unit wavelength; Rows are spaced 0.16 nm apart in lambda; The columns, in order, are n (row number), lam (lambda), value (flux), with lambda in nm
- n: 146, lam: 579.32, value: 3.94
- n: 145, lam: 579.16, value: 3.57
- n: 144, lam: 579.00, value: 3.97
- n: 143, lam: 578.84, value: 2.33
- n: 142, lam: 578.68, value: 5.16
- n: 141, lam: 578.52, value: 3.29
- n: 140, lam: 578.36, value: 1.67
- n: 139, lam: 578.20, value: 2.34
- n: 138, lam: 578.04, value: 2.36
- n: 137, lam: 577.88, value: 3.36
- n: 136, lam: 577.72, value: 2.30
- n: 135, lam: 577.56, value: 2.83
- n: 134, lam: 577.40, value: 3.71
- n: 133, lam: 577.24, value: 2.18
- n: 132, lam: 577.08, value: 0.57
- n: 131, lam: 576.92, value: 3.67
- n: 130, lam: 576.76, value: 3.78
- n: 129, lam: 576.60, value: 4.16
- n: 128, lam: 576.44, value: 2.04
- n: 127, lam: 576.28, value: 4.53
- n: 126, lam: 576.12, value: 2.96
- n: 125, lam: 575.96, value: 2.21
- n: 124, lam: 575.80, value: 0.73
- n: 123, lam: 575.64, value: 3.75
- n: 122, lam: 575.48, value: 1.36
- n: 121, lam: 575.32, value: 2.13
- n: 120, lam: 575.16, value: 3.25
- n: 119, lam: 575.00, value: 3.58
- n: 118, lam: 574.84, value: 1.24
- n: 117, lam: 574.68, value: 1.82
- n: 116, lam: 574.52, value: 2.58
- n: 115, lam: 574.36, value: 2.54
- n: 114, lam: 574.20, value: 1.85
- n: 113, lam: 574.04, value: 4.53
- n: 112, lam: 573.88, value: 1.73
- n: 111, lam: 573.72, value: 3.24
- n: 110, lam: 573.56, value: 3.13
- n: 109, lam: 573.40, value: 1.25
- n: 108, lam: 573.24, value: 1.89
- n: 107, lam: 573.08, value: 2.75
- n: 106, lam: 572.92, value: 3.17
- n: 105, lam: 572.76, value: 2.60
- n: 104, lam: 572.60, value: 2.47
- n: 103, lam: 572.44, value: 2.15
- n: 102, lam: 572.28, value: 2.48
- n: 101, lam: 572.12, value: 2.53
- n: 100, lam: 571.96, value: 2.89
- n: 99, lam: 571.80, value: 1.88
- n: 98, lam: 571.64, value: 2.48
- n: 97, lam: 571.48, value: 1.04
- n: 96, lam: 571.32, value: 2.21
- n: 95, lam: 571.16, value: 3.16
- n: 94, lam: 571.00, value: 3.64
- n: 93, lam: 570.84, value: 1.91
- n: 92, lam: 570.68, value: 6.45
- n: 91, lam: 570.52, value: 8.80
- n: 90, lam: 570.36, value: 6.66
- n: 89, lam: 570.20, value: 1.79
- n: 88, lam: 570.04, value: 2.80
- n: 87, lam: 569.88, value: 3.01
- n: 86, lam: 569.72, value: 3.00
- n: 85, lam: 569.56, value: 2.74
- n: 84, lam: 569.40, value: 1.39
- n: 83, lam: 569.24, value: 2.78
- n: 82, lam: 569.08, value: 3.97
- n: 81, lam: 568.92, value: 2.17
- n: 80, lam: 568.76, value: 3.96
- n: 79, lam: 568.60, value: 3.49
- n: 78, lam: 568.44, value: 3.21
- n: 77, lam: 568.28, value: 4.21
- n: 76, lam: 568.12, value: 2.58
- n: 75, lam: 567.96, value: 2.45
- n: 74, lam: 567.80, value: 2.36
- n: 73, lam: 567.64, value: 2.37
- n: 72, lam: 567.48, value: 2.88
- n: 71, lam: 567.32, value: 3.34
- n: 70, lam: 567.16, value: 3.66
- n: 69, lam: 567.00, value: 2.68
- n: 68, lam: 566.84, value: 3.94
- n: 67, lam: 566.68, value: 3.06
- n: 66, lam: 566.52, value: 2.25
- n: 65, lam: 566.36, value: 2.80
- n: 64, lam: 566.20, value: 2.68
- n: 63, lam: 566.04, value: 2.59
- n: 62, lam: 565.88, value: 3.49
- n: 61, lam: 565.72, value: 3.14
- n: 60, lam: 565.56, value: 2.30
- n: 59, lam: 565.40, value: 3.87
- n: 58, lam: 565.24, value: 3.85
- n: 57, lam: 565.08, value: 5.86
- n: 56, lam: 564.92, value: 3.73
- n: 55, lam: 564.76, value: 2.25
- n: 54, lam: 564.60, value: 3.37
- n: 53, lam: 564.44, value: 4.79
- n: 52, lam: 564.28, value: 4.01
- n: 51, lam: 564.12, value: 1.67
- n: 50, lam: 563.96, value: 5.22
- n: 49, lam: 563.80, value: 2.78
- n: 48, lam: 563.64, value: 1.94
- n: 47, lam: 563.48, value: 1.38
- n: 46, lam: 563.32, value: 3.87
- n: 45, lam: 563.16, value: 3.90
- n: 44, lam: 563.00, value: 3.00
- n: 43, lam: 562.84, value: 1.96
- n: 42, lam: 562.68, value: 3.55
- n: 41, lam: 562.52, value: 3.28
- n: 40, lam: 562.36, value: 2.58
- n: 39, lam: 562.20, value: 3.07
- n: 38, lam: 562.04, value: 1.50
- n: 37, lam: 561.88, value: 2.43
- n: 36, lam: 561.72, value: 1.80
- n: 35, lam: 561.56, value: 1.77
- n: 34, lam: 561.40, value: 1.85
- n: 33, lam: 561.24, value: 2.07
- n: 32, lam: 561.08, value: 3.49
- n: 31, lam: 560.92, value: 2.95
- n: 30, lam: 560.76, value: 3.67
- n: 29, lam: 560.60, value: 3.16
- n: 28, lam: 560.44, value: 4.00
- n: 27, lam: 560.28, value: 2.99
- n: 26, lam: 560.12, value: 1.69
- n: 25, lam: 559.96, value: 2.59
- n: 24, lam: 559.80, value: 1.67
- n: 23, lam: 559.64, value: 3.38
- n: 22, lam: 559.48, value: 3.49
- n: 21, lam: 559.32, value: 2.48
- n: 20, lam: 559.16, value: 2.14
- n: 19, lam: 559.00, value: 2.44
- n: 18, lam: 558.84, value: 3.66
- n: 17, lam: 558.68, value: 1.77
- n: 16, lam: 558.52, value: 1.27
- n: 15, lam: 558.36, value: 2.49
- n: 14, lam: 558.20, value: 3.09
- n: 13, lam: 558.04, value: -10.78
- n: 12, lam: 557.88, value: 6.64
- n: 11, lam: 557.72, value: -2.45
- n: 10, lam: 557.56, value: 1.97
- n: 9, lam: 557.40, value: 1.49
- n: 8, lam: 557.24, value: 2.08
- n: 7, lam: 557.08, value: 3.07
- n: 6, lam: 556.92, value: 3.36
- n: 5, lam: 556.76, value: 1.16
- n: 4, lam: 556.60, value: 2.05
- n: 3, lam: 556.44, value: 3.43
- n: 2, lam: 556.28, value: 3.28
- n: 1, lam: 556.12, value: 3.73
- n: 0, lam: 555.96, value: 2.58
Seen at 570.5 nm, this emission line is [O III] 5007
